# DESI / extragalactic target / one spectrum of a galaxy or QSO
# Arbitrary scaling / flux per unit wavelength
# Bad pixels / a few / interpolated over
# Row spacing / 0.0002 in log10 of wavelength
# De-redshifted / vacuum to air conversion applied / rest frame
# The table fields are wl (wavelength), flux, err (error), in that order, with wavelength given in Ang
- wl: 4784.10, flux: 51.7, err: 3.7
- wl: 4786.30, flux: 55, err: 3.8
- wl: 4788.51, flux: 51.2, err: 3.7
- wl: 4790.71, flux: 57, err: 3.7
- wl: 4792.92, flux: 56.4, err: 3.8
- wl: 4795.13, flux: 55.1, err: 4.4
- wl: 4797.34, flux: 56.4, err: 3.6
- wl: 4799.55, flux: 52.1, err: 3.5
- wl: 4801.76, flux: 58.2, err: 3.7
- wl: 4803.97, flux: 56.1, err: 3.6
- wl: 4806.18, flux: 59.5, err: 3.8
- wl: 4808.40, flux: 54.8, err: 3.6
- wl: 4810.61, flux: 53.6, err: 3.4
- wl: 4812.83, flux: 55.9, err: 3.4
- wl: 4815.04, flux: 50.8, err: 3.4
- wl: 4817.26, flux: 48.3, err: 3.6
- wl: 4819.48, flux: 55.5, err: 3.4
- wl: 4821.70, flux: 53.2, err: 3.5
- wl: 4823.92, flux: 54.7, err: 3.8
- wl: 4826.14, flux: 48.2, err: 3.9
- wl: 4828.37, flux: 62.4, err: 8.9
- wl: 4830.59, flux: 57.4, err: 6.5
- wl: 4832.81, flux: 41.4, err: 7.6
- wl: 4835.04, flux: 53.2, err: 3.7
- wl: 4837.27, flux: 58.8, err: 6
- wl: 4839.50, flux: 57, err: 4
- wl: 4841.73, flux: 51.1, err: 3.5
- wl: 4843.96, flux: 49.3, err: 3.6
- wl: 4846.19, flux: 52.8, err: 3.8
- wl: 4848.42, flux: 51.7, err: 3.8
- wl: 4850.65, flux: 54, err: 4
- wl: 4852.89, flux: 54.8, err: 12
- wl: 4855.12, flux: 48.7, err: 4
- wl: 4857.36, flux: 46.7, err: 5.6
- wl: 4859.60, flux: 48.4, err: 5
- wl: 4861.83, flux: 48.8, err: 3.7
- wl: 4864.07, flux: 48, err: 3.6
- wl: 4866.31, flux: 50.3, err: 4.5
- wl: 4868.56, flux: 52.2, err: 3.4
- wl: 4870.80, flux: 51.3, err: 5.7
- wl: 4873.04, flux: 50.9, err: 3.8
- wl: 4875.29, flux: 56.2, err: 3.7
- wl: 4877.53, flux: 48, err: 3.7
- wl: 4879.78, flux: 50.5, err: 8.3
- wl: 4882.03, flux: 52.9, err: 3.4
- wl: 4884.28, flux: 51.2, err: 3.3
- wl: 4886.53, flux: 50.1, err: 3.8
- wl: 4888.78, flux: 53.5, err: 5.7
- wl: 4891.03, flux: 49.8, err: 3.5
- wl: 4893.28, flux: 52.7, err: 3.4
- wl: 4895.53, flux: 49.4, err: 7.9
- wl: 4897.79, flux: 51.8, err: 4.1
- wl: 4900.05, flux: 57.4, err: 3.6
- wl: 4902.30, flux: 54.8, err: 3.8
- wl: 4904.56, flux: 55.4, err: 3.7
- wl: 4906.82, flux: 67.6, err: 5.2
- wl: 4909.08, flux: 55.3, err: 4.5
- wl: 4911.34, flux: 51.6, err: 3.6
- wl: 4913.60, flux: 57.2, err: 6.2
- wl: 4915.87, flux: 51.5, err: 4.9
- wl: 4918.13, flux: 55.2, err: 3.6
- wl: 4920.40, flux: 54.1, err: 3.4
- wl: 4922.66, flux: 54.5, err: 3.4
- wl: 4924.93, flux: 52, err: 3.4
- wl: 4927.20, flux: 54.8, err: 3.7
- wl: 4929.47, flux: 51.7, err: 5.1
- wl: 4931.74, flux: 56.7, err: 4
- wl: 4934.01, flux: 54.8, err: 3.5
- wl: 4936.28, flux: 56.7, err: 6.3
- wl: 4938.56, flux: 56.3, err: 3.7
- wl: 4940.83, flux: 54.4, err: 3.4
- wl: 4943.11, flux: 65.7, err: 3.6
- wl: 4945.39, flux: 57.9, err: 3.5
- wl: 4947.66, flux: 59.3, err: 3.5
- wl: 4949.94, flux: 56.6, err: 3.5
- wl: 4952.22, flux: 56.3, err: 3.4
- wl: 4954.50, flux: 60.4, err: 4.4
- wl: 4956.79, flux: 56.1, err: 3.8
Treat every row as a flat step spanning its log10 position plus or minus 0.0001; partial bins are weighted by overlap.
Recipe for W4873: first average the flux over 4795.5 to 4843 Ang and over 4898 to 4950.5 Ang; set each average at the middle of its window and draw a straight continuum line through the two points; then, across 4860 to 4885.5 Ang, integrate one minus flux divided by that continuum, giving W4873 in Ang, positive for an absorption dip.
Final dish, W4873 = 2.0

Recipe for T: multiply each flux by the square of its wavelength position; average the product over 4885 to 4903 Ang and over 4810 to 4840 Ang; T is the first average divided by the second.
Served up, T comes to 1.01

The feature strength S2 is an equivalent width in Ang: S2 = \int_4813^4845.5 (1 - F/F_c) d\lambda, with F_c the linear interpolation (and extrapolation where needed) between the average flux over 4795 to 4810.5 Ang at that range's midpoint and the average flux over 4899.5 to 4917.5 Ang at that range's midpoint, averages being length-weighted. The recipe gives 1.7 Ang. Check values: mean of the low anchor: 55.9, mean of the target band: 53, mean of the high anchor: 56.3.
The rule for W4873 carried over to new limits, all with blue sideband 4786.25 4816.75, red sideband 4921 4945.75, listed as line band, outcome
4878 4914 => 1.27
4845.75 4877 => 2.50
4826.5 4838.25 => 0.22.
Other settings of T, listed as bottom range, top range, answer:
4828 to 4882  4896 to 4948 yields 1.11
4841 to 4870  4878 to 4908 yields 1.08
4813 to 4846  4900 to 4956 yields 1.11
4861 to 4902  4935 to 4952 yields 1.16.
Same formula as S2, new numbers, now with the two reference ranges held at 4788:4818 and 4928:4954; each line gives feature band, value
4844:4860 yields 1.3 Ang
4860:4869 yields 1.0 Ang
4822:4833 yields 0.3 Ang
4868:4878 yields 0.7 Ang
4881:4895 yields 1.1 Ang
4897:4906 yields 0.2 Ang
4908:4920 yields 0.5 Ang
